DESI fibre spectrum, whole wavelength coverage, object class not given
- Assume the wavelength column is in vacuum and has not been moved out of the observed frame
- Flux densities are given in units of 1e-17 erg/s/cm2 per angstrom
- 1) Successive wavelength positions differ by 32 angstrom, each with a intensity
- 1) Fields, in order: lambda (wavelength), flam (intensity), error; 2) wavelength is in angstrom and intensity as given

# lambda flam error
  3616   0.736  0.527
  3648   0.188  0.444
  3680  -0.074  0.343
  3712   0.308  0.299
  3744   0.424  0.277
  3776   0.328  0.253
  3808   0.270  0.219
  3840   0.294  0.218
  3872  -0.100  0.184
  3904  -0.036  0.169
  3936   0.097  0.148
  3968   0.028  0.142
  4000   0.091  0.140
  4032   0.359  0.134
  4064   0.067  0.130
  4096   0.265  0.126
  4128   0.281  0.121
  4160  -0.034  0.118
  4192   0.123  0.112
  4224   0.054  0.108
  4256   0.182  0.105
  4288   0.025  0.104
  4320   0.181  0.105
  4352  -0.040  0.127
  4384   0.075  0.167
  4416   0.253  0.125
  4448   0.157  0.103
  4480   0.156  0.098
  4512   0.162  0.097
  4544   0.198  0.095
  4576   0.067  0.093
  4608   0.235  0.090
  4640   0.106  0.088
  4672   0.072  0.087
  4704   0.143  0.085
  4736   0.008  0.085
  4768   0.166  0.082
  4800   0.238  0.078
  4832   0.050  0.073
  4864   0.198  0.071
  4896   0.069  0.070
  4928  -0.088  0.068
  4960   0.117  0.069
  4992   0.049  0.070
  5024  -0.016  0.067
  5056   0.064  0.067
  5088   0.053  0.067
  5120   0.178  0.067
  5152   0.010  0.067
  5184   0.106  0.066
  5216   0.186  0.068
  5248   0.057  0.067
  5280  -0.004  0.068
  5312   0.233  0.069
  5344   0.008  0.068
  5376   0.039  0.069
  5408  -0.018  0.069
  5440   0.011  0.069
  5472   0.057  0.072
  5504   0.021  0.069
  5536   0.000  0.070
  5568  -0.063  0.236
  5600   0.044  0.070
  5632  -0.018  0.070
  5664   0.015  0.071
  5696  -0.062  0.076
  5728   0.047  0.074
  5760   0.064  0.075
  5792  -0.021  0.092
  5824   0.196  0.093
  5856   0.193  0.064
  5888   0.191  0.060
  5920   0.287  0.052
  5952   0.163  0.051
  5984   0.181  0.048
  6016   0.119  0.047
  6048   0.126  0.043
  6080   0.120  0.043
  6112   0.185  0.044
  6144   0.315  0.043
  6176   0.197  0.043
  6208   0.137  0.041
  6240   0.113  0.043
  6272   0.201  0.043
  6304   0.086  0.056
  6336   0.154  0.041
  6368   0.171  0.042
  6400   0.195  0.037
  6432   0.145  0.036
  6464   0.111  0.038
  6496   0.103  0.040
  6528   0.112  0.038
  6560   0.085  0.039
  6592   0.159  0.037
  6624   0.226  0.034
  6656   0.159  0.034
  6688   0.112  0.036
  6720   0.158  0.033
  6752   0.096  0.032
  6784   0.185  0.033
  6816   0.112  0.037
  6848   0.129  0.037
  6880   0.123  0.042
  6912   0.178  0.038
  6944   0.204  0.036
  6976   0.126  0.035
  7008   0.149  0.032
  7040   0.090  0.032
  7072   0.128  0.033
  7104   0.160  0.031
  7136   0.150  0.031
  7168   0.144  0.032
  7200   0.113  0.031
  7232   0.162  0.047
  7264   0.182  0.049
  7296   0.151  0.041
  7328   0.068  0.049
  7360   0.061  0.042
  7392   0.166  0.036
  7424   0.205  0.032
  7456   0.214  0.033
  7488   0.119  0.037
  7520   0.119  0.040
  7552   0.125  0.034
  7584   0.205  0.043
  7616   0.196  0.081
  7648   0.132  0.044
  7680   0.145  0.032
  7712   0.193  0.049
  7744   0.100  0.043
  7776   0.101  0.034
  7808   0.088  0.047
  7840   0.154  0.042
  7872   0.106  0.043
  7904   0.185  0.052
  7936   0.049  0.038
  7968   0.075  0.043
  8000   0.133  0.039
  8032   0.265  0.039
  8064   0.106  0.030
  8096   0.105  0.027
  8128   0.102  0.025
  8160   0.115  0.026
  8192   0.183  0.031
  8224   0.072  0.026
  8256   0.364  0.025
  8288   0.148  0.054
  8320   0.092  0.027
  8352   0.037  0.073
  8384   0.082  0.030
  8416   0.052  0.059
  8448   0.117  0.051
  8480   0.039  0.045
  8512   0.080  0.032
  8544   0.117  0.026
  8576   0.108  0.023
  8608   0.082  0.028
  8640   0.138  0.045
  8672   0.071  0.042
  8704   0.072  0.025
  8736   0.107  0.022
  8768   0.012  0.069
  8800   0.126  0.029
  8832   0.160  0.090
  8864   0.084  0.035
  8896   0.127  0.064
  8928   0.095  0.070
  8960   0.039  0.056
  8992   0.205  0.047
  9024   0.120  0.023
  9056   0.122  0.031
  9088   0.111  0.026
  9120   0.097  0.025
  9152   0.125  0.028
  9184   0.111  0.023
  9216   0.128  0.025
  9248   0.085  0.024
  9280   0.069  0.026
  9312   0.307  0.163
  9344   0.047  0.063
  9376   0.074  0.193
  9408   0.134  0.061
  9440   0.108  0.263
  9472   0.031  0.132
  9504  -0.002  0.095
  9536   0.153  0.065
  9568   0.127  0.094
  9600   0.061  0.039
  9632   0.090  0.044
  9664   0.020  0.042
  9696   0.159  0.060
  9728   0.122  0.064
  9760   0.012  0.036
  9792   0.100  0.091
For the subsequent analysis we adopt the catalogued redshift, 0.651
